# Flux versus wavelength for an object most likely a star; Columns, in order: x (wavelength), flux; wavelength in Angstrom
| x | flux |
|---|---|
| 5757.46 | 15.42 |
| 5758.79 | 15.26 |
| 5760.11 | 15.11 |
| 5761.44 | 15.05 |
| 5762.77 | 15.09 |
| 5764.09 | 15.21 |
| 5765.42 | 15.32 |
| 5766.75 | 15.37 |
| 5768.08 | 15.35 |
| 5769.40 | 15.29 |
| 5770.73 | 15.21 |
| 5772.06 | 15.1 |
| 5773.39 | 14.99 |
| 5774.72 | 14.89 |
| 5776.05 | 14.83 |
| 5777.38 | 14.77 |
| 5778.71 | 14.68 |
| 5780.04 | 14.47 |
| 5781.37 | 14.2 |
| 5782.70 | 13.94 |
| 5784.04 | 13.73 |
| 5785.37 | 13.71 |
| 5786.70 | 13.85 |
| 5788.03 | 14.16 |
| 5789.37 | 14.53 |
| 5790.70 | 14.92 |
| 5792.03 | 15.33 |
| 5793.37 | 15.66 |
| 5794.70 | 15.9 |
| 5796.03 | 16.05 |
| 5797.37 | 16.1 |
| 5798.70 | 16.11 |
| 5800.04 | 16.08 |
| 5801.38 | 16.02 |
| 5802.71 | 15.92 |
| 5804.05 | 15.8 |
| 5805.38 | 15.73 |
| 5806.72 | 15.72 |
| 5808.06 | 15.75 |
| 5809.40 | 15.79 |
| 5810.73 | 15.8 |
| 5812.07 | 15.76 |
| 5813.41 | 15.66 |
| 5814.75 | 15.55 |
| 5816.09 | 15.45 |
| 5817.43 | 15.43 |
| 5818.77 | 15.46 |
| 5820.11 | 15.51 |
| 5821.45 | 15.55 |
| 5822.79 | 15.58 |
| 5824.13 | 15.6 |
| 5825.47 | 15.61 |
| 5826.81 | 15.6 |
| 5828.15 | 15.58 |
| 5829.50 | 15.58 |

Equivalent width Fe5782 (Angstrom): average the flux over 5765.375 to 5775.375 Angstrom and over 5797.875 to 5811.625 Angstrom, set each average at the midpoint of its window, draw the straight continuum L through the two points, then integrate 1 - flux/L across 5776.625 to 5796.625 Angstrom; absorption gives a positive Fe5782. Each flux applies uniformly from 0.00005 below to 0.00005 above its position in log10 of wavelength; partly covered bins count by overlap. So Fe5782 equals 1.10 Angstrom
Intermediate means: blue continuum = 15.2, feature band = 14.7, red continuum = 15.9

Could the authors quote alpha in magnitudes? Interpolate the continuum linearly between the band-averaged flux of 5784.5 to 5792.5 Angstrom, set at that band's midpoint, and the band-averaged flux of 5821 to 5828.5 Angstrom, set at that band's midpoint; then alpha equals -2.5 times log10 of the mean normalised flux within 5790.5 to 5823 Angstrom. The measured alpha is -0.05 mag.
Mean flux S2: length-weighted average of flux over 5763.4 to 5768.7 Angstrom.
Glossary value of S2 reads 15.3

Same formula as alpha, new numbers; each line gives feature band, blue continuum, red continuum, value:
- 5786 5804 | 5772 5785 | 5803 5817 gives -0.02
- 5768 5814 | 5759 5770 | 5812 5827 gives 0.01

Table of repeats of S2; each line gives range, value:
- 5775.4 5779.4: 14.8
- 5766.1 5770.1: 15.4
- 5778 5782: 14.5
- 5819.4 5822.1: 15.5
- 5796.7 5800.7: 16.1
